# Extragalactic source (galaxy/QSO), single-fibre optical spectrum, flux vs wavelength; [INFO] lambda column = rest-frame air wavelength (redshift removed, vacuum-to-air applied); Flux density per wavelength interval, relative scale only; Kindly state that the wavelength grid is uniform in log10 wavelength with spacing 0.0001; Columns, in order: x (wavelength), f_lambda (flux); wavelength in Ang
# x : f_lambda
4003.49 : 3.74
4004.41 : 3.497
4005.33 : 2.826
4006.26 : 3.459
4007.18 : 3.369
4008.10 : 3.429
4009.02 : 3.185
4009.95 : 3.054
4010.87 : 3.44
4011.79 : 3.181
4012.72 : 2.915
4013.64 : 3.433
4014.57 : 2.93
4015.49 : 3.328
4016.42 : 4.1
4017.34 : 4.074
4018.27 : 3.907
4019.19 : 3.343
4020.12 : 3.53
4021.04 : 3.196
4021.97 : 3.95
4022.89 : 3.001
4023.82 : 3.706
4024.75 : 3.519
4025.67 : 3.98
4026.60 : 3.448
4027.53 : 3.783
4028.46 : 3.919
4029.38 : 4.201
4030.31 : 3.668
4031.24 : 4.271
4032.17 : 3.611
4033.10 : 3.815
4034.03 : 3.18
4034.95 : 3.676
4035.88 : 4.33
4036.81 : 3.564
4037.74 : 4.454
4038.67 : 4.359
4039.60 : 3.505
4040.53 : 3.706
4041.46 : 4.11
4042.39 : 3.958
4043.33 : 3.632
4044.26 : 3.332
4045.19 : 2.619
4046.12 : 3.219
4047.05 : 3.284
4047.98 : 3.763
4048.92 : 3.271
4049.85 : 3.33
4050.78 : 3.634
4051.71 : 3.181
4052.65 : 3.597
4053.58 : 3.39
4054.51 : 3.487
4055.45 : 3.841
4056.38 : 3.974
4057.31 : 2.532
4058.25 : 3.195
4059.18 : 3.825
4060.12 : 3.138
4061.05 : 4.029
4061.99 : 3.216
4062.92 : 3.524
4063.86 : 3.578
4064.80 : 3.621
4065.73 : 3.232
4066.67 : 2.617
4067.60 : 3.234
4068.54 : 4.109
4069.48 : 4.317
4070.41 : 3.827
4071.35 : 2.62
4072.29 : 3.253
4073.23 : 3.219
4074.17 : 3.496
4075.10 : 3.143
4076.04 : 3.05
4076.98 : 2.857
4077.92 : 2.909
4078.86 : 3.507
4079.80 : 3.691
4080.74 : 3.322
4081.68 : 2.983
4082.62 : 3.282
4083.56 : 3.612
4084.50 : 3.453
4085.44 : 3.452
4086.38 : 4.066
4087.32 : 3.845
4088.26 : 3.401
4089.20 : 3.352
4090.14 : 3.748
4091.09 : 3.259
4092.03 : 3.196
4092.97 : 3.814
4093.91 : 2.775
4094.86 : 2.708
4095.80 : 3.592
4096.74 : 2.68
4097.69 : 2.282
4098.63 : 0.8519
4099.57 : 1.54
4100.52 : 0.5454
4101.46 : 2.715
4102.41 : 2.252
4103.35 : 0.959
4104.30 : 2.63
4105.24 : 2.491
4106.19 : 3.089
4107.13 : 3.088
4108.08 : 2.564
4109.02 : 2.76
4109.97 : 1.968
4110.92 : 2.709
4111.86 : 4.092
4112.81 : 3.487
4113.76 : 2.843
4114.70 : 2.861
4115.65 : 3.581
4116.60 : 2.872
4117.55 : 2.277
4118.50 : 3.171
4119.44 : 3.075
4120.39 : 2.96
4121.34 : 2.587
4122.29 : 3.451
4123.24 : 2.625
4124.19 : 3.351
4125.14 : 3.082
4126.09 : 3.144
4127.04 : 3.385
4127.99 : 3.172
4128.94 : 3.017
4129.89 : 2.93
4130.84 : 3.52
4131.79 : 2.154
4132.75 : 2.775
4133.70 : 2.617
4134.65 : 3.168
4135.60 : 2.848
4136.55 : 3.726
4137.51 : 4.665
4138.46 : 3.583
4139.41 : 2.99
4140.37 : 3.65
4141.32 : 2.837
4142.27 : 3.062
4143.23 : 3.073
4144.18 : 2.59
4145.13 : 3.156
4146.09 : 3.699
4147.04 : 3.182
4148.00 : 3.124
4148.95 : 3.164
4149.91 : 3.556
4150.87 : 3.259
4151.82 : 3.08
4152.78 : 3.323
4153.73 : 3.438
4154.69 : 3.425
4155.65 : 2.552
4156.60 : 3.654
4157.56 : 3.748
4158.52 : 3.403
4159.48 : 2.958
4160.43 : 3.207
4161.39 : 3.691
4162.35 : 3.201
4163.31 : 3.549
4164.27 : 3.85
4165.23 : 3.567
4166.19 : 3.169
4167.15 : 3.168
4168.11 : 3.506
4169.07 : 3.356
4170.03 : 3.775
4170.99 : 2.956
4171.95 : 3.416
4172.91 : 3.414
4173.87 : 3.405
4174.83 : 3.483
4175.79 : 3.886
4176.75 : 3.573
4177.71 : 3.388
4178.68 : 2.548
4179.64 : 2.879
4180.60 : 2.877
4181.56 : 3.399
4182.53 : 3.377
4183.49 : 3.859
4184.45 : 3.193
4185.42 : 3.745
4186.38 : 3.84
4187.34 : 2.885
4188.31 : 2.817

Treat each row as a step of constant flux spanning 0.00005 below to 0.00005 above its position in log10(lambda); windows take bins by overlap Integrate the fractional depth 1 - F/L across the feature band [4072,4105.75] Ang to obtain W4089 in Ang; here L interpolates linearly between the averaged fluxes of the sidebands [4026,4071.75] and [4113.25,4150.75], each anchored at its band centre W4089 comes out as 4.3 Ang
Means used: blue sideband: 3.59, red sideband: 3.12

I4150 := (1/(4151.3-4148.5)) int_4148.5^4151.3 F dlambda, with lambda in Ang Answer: 3.32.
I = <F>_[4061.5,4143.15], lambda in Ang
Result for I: 3.06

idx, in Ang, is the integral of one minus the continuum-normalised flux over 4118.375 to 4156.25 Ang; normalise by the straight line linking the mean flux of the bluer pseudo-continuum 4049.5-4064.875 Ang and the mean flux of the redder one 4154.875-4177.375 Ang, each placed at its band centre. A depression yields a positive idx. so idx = 3.02 Ang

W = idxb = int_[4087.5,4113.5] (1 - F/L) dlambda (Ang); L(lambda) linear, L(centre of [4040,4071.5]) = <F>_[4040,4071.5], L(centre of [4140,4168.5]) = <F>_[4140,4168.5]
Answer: 5.31 Ang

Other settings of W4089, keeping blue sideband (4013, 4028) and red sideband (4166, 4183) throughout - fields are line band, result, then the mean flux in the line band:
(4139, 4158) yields 0.72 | 3.23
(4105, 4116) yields 1.46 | 2.96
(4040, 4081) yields 0.98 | 3.42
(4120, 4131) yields 0.98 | 3.09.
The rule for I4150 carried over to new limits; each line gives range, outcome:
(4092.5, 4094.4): 3.28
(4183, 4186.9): 3.66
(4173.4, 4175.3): 3.45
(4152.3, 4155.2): 3.38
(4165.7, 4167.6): 3.17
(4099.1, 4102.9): 1.76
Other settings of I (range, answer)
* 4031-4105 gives 3.29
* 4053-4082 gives 3.38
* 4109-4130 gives 3.02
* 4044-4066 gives 3.41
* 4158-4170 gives 3.4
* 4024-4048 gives 3.73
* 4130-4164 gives 3.25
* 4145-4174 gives 3.35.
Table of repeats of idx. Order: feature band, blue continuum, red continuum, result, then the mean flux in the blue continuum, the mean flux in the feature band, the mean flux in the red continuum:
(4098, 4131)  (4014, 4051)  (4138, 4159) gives 6.3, 3.65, 2.72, 3.25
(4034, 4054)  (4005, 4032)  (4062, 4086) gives -0.9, 3.53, 3.61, 3.36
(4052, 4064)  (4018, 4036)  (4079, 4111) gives -0.6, 3.69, 3.48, 2.85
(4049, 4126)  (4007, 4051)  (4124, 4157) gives 6.5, 3.59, 3.1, 3.2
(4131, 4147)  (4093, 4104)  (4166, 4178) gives -1.7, 2.16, 3.17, 3.43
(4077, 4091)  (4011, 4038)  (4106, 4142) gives -0.6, 3.65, 3.45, 3.07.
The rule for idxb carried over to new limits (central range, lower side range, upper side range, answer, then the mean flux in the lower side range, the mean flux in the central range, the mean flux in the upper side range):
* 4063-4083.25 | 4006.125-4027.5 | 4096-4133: -2.0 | 3.46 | 3.33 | 2.71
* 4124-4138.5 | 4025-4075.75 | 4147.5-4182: 0.9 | 3.57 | 3.18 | 3.33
